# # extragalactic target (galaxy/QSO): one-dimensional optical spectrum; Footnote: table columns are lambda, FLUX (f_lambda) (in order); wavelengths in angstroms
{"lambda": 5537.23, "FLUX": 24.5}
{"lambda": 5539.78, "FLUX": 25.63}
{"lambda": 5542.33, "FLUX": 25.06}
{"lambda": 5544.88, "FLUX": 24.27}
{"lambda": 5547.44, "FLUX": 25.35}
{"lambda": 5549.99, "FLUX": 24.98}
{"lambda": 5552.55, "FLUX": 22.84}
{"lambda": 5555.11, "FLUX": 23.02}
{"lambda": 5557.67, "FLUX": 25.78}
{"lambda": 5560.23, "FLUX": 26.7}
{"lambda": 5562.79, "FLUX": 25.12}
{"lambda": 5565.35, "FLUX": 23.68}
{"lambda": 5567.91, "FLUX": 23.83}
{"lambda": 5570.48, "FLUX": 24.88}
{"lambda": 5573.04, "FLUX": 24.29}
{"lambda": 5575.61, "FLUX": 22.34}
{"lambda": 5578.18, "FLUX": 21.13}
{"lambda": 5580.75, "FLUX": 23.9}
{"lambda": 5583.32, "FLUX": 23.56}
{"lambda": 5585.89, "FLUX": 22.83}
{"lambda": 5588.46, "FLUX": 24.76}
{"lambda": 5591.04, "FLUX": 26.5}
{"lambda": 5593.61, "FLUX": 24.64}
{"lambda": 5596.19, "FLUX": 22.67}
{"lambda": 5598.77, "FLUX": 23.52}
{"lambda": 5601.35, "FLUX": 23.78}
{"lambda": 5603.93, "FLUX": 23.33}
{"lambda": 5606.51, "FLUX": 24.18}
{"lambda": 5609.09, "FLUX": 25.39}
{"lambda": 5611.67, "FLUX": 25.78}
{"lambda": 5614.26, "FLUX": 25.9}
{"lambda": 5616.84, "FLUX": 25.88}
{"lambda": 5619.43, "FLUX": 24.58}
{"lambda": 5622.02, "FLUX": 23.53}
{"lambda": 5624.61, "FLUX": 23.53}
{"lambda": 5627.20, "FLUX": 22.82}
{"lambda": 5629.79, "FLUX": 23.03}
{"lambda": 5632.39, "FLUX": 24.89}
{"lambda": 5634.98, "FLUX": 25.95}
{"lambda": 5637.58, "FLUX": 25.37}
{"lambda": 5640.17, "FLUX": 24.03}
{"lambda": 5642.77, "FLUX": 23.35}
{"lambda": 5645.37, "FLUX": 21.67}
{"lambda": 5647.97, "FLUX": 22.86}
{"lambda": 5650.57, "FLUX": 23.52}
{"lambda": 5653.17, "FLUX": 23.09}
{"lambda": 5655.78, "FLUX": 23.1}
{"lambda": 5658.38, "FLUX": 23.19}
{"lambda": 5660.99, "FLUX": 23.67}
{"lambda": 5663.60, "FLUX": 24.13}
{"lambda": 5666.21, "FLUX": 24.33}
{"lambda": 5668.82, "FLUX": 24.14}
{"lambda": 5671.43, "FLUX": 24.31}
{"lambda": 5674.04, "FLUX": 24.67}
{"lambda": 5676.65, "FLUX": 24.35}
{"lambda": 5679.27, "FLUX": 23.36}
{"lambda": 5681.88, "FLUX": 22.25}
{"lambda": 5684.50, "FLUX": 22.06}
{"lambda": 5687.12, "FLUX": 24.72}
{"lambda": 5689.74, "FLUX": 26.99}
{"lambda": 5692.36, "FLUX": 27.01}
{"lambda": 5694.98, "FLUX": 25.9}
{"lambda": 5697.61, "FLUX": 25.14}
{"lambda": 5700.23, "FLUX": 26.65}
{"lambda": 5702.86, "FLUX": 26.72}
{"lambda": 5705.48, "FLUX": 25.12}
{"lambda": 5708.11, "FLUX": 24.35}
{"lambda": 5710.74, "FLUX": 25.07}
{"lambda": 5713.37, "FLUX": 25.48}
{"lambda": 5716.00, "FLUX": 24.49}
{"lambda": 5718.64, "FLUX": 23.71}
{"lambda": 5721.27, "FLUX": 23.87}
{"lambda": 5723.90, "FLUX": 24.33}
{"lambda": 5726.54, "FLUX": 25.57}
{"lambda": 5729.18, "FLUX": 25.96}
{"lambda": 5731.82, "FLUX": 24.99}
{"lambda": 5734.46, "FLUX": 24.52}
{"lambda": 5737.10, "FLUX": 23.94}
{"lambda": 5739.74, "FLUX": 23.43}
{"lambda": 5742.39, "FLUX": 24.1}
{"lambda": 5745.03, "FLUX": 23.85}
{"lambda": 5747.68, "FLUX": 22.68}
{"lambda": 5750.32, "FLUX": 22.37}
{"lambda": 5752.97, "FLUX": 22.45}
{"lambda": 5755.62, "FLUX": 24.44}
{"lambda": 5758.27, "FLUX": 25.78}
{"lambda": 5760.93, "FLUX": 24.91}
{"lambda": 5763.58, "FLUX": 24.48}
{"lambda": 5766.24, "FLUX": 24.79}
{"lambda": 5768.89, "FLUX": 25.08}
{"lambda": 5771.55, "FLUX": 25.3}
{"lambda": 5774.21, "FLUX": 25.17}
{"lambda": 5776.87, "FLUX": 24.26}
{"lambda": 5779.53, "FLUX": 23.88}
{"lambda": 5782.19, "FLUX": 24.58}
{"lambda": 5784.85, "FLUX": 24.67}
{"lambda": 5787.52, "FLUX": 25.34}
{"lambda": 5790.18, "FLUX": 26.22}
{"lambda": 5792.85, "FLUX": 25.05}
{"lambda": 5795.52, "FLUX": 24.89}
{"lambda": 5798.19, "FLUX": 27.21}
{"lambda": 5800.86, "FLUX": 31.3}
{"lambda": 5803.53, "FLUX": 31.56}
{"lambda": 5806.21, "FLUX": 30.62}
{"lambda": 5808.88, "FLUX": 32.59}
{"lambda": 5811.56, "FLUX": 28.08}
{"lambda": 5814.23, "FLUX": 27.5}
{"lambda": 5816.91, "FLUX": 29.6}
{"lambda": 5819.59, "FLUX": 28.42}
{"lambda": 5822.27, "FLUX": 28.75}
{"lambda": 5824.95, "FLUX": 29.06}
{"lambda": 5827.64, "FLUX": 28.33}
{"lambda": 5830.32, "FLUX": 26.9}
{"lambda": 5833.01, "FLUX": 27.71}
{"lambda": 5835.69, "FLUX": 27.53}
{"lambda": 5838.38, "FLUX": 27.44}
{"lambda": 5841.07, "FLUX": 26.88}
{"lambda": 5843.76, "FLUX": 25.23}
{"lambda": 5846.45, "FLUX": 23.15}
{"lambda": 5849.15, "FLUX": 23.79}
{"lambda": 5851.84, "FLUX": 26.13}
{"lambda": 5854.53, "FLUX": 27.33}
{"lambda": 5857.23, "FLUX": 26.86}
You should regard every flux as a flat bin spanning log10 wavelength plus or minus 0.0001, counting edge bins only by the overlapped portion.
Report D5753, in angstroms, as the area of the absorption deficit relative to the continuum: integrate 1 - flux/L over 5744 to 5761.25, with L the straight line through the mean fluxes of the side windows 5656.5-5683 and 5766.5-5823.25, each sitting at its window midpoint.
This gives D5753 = 1.5 angstroms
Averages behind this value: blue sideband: 23.8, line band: 23.7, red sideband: 27.1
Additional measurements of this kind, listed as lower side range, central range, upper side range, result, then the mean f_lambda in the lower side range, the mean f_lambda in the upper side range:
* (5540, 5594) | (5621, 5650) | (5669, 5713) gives 1.06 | 24.3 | 24.9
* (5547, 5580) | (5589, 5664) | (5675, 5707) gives 1.49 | 24.1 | 25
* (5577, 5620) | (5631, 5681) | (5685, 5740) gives 1.66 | 24.3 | 25.1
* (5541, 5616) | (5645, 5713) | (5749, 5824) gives 2.55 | 24.3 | 26.4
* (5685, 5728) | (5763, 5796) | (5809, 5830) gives 3.08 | 25.3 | 28.7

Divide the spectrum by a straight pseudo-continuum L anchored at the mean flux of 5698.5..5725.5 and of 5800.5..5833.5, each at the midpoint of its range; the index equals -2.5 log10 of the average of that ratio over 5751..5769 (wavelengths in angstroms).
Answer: 0.11 mag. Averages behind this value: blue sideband 25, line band 24.4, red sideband 29.2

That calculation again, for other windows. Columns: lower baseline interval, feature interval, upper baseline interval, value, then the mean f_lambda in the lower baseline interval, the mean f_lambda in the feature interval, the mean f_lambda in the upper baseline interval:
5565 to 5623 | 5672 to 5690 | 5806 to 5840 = 0.08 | 24.1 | 23.9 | 28.6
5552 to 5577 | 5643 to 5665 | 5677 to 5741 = 0.07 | 24.3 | 23.2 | 24.8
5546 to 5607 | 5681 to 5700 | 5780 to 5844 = 0.03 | 24.1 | 25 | 27.7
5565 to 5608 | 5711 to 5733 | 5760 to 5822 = 0.04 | 23.8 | 24.8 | 26.8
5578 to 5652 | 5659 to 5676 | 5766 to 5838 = 0.04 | 24.1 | 24.2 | 27.2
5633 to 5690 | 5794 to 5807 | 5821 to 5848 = -0.10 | 23.8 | 29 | 27.1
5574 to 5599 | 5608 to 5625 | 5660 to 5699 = -0.05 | 23.6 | 25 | 24.5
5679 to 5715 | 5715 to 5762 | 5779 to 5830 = 0.08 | 25.1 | 24.2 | 27.8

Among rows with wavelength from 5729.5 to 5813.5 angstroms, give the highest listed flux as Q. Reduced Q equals 32.59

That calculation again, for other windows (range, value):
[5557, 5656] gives 26.7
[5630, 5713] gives 27.01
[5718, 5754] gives 25.96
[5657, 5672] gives 24.33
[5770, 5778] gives 25.3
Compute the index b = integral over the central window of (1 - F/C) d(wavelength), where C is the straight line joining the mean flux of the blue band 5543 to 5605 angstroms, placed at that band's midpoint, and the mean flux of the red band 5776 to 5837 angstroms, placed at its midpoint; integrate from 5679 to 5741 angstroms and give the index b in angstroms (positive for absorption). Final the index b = 3.06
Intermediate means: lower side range 24.1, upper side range 27.6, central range 24.8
